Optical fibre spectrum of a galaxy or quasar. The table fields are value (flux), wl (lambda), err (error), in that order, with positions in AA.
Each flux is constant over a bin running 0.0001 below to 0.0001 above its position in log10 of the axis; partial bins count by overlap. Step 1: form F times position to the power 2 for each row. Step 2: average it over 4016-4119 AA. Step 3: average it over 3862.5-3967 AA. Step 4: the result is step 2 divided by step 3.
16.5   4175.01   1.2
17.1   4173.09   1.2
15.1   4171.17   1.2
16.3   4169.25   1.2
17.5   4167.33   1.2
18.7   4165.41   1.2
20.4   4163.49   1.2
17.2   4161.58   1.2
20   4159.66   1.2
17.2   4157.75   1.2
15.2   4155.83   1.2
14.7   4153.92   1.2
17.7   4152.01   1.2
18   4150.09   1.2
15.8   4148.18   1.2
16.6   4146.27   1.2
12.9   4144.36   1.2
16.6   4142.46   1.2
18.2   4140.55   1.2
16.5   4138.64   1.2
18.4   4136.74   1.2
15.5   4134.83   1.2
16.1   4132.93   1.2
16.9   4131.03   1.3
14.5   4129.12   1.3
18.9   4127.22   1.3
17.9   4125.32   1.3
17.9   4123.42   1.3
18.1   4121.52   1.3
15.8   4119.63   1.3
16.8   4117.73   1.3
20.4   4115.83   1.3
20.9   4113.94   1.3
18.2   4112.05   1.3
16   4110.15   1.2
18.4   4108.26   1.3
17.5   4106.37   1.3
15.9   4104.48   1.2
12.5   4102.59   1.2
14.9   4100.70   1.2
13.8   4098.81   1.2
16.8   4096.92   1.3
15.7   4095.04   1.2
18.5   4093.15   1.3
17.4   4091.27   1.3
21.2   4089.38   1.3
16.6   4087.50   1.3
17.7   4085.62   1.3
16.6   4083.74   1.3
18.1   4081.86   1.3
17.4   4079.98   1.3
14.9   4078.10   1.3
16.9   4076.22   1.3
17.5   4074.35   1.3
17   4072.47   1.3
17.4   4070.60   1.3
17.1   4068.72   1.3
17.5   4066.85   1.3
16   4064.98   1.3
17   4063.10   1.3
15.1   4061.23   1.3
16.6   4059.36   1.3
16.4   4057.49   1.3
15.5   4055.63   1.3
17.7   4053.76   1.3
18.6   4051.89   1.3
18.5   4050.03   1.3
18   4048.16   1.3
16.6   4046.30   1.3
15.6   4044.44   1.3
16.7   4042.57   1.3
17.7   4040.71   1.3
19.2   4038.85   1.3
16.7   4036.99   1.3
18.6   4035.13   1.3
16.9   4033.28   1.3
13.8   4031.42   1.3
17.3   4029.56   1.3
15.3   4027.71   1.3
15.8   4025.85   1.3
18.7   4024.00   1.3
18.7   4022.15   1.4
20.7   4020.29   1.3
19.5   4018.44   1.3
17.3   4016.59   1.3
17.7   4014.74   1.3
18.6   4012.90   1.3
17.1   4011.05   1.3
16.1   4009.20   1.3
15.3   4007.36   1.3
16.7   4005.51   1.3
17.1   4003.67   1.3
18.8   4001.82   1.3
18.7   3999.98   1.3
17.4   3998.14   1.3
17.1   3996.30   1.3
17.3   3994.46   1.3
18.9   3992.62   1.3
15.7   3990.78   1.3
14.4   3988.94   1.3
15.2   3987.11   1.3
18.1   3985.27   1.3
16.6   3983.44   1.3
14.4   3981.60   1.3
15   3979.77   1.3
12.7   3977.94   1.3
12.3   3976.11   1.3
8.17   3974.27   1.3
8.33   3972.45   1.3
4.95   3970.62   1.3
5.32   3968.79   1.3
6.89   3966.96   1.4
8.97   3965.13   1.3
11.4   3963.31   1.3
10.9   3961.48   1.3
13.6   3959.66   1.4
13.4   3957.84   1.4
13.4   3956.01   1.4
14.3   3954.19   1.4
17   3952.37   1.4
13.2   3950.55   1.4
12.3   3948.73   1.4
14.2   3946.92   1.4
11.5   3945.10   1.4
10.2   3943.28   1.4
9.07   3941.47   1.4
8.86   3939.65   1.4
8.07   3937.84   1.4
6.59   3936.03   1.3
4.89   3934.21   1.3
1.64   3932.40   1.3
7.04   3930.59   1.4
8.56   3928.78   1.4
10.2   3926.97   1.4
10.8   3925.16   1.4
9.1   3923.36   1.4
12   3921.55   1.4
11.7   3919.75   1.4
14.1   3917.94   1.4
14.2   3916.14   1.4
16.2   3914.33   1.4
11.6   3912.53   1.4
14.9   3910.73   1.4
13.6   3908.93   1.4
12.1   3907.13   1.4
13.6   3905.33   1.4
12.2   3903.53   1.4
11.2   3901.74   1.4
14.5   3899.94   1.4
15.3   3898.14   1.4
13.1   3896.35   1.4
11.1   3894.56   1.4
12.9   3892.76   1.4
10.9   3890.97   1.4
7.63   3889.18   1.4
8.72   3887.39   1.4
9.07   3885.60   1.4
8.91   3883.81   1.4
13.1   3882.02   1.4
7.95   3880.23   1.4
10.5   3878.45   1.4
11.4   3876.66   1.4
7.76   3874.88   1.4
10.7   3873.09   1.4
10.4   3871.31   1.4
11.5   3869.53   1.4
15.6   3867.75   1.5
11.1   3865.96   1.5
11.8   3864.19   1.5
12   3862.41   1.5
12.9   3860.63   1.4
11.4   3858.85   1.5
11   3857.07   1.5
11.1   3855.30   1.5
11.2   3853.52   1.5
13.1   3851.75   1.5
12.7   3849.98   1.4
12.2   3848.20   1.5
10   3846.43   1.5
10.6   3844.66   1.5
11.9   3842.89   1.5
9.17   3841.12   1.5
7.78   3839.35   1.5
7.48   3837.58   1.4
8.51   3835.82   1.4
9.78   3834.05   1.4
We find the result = 1.65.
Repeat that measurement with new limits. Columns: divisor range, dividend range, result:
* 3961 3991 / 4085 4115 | 1.55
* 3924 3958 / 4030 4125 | 1.79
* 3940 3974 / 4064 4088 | 1.65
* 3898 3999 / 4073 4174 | 1.54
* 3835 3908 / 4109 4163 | 1.76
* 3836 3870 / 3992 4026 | 1.71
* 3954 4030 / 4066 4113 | 1.19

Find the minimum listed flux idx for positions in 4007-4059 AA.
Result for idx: 13.8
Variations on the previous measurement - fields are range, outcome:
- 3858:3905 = 7.63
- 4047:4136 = 12.5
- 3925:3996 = 1.64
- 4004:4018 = 15.3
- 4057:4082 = 14.9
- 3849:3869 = 11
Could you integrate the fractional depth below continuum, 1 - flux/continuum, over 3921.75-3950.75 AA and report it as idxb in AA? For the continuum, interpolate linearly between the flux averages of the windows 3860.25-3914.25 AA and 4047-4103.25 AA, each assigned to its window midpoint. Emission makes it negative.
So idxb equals 8.7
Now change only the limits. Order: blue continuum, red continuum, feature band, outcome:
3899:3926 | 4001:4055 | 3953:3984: 7.88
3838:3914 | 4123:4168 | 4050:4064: -1.50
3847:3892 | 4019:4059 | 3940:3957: 1.55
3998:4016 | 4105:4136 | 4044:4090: 0.86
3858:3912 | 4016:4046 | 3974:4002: -0.09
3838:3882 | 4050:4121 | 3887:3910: -0.11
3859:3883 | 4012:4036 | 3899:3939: 6.99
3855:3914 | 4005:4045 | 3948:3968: 3.14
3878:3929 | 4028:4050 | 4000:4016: -1.46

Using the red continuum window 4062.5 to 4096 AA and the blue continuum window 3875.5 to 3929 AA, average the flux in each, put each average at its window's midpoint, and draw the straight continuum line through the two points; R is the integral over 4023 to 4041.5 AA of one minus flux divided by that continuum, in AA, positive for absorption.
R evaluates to -1.4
